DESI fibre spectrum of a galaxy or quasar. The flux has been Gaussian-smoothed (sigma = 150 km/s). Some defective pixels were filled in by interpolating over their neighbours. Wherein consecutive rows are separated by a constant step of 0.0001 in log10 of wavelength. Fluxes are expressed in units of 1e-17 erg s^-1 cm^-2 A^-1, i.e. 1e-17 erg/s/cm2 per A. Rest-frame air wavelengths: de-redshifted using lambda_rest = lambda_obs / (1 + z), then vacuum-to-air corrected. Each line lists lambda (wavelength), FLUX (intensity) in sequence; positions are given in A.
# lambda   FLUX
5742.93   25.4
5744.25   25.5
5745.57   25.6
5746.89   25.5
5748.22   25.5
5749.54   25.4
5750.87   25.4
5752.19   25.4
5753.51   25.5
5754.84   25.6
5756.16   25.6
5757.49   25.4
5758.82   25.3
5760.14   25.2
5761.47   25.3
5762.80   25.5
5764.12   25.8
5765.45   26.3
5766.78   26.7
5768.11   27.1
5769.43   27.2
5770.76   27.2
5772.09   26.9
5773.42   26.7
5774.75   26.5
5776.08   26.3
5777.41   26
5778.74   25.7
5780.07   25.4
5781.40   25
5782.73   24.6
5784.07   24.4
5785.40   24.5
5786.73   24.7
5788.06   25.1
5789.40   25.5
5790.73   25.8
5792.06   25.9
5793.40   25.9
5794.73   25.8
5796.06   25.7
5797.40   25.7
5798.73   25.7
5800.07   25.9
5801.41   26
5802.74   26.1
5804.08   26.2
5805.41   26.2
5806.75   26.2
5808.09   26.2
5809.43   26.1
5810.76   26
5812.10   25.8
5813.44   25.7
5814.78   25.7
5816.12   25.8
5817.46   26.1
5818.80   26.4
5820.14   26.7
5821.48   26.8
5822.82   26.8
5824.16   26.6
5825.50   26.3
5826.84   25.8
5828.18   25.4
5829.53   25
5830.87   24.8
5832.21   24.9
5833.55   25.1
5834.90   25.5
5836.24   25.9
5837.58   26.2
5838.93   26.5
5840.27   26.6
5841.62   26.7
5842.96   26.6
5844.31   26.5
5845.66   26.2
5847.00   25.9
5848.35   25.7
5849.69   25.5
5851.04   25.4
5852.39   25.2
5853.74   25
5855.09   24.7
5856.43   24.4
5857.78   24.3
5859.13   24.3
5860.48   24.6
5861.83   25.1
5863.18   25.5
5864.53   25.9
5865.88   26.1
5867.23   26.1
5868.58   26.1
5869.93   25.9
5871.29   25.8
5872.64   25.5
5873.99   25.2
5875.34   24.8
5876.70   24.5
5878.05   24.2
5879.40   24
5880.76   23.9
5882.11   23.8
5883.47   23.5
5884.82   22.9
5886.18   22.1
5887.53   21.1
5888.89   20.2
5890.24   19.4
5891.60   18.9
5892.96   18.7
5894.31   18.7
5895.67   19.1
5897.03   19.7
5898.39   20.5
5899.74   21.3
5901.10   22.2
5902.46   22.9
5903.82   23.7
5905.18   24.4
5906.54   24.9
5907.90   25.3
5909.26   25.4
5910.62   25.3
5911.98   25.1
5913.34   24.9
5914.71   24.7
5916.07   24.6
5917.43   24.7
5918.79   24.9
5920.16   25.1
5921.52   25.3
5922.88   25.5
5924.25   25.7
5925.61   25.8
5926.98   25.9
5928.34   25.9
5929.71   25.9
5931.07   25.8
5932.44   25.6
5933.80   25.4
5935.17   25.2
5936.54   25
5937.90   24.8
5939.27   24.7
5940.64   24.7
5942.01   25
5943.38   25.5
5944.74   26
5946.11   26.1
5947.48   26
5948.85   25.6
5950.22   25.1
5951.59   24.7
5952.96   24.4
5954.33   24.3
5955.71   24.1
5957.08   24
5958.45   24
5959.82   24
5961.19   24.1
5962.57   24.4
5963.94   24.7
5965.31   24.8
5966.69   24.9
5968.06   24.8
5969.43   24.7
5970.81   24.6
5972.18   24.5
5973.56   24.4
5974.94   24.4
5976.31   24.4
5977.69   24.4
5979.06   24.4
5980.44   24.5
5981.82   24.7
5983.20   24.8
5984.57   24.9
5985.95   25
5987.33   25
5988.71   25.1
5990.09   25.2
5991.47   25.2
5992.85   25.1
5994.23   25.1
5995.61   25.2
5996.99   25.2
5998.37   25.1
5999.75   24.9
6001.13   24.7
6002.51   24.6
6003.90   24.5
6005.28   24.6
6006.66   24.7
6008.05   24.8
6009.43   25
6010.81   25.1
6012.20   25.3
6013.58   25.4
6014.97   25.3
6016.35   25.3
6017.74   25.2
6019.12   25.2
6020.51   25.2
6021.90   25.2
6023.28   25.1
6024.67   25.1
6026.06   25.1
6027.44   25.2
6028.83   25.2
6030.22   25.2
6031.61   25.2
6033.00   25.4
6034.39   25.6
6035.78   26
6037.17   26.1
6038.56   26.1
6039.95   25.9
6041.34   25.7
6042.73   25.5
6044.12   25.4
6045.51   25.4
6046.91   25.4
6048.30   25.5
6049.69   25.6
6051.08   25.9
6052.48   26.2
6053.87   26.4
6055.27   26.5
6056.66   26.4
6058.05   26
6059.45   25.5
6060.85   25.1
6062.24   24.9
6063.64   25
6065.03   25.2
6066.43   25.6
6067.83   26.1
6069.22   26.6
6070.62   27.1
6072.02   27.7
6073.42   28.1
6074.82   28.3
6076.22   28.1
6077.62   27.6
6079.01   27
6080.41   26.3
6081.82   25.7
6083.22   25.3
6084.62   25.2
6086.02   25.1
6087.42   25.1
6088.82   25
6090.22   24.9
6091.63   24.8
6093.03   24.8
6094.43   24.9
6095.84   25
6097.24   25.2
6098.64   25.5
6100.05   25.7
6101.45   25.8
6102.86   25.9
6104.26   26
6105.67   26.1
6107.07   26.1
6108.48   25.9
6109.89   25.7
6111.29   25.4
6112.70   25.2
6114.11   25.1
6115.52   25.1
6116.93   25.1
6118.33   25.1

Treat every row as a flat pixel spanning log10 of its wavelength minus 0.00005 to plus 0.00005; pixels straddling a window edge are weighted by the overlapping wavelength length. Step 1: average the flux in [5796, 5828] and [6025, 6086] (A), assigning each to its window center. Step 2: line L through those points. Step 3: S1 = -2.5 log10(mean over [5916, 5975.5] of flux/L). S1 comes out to 0.04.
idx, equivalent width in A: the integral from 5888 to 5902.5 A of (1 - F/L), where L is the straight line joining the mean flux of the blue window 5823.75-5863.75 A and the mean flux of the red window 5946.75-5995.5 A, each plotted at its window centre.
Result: 3.0 A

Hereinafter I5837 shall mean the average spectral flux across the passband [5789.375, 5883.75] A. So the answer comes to 25.6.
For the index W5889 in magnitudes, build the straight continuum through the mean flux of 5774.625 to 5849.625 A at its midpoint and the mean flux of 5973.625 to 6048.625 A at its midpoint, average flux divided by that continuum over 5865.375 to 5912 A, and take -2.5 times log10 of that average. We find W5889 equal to 0.11 mag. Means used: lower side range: 25.8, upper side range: 25.1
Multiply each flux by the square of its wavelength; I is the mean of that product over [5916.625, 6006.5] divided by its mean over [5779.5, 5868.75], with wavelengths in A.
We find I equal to 1.02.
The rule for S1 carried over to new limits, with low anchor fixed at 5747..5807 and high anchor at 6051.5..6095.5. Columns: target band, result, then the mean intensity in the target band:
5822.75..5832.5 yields 0.006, 25.7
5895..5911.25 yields 0.133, 22.9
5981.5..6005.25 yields 0.042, 25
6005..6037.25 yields 0.031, 25.2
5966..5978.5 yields 0.058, 24.6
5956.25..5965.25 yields 0.072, 24.3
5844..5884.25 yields 0.031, 25.1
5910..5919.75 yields 0.043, 24.9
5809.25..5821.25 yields -0.011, 26.1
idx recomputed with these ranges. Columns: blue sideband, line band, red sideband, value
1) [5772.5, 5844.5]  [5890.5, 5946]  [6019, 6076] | 3.8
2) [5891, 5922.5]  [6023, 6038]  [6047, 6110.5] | -0.2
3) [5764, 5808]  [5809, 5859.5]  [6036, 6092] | 0.3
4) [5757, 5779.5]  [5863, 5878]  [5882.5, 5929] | -1.0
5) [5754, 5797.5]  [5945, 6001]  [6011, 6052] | 1.6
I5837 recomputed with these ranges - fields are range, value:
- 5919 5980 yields 25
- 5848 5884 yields 25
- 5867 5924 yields 23.4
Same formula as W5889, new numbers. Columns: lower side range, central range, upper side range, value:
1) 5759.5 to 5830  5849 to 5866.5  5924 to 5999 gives 0.02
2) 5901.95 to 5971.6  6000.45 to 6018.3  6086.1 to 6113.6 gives 0.01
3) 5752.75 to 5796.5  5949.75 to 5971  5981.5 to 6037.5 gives 0.03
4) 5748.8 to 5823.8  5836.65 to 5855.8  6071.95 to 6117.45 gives 0.00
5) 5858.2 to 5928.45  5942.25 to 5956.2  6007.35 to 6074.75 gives -0.03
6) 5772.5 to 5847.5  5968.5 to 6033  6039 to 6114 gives 0.04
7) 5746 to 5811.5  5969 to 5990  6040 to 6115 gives 0.05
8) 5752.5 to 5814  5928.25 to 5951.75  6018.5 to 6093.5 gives 0.02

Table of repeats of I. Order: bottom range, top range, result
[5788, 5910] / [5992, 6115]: 1.11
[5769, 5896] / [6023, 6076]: 1.11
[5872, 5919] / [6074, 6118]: 1.20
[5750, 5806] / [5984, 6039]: 1.06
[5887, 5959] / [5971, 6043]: 1.07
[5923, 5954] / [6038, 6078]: 1.07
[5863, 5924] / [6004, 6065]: 1.13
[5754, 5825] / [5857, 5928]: 0.95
